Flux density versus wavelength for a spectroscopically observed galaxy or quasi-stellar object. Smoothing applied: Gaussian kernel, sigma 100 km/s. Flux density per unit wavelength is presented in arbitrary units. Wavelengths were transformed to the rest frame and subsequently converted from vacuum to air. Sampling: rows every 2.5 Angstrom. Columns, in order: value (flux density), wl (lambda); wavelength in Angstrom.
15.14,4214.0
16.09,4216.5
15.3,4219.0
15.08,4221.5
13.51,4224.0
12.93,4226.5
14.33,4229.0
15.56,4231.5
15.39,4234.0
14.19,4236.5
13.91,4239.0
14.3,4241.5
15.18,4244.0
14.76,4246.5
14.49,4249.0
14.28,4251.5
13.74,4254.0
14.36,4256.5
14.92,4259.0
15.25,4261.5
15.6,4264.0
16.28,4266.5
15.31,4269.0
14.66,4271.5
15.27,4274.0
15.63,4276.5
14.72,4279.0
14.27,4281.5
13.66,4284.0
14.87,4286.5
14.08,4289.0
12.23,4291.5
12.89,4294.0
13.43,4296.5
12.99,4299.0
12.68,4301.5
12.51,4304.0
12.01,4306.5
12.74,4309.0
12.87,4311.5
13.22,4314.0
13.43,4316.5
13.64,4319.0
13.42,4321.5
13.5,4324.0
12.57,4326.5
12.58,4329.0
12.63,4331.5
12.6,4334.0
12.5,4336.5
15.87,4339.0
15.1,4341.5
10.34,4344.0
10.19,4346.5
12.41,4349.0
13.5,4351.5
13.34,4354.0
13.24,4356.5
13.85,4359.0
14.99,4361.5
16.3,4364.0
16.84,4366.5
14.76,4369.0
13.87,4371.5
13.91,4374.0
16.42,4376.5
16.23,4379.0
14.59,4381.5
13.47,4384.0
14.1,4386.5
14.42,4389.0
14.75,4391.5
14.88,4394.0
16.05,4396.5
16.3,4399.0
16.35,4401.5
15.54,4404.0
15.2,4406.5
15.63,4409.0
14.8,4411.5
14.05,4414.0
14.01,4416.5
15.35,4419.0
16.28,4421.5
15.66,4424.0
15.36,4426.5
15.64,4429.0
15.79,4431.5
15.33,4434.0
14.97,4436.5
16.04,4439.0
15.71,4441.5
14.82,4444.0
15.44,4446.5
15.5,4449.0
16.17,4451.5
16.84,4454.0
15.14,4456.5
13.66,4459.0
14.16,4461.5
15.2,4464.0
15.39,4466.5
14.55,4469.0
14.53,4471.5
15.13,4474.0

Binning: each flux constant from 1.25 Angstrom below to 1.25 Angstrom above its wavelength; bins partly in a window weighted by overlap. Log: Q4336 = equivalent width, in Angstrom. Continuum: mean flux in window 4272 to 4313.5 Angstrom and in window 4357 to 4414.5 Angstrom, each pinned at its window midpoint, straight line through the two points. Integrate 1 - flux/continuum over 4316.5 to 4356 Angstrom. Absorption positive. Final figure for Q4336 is 3.6 Angstrom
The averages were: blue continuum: 13.6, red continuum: 15.1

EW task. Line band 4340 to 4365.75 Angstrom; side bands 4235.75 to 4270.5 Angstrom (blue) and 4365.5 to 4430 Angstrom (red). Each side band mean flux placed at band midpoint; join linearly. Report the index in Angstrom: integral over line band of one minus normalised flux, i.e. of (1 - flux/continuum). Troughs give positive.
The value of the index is 2.8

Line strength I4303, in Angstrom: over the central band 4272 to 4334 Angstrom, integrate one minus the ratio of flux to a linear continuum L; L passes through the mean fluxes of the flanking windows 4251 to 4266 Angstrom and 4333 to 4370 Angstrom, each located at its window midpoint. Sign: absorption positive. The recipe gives 3.81 Angstrom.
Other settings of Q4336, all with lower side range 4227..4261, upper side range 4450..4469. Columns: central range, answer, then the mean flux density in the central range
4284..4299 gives 1.2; 13.5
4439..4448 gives -0.2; 15.4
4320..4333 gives 1.6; 12.9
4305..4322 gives 2.0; 13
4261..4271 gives -0.7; 15.6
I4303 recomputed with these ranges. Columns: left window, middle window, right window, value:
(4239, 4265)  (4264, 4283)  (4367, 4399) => -0.6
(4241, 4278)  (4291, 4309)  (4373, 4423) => 2.8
